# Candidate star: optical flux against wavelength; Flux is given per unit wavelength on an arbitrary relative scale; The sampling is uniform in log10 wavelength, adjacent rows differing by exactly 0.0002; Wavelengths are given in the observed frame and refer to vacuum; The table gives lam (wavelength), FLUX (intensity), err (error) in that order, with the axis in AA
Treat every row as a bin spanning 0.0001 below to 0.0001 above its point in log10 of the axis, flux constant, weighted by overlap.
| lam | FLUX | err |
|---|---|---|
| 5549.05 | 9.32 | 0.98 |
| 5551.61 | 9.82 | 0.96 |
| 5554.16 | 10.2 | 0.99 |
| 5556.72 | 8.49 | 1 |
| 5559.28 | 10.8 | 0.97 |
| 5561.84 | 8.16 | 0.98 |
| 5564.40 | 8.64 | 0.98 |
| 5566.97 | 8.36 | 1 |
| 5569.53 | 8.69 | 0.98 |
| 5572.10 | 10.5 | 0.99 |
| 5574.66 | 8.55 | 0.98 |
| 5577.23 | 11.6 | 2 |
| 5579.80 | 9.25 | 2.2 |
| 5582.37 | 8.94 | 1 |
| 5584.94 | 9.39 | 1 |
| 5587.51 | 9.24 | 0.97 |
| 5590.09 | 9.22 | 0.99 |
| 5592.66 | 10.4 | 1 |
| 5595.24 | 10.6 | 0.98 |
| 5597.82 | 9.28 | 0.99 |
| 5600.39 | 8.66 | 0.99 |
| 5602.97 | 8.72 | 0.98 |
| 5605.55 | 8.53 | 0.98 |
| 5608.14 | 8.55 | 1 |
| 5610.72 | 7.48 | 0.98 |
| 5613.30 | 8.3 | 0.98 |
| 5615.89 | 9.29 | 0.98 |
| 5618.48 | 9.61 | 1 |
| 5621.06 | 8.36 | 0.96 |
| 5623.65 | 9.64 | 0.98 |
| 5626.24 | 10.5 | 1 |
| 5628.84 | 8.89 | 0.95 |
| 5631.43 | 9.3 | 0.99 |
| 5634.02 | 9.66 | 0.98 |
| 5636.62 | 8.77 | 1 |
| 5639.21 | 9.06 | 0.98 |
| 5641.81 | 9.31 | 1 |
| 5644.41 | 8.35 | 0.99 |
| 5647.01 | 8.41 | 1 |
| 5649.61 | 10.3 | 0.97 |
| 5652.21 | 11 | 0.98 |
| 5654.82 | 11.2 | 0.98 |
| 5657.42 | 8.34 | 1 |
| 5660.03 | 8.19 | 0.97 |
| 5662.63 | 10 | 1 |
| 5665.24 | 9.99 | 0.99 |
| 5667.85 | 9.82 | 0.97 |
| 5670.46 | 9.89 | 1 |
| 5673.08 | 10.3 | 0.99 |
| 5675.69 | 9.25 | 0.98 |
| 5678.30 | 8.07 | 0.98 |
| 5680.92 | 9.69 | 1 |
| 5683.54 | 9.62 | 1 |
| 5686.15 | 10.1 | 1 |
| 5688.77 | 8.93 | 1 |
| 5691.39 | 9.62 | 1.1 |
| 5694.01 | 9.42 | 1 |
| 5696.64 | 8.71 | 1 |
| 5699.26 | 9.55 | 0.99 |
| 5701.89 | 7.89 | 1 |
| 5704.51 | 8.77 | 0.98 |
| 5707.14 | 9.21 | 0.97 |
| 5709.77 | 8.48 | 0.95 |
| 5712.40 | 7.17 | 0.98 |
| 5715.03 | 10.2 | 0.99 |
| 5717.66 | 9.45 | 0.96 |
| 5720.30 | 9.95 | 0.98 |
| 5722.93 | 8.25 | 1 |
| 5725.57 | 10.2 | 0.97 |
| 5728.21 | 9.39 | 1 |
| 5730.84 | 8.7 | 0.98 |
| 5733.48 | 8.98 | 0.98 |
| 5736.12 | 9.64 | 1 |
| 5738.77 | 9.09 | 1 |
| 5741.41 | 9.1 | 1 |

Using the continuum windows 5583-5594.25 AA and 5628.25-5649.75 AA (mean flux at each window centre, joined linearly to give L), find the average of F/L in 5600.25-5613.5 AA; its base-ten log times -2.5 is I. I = 0.125 mag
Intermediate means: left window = 9.55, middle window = 8.35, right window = 9.06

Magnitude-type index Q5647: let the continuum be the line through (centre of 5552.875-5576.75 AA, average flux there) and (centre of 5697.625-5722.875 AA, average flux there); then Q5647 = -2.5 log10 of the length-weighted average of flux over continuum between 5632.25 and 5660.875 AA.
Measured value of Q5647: -0.033 mag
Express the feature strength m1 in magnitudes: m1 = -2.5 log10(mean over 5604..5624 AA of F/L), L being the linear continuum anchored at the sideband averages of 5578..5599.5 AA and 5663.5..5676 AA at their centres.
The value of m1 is 0.12 mag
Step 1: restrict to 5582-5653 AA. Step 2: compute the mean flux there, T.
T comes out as 9.2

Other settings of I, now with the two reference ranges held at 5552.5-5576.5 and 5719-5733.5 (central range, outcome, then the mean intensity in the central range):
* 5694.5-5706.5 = 0.06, 8.8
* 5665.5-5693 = -0.03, 9.55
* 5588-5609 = 0.00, 9.26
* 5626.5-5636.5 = -0.01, 9.34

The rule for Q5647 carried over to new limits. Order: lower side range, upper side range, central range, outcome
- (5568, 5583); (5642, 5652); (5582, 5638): 0.033 mag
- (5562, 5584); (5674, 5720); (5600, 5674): -0.010 mag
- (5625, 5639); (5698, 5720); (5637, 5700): -0.035 mag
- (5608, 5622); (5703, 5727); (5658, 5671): -0.077 mag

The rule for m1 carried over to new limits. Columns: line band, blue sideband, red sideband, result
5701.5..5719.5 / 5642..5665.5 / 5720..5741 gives 0.06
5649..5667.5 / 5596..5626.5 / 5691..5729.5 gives -0.10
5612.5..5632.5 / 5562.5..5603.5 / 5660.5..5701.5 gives 0.02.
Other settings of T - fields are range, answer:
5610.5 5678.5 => 9.36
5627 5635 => 9.35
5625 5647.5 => 9.16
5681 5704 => 9.24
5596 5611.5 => 8.64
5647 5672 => 9.78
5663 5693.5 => 9.58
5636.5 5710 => 9.34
